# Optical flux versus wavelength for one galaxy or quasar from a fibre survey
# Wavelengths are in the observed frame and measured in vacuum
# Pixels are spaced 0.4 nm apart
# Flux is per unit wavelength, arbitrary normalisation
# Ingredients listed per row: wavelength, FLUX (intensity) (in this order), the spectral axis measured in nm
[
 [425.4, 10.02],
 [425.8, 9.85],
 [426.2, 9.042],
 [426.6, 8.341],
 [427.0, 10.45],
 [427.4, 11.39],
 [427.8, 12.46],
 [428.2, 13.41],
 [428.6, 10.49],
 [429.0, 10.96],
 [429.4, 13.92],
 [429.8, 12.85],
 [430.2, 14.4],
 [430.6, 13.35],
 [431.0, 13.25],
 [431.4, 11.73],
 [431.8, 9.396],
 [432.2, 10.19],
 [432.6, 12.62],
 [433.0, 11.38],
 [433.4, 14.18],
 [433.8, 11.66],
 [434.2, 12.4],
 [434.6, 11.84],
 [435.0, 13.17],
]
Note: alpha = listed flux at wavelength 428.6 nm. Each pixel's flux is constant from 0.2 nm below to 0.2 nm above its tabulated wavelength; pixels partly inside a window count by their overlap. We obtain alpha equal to 10.49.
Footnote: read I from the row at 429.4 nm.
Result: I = 13.92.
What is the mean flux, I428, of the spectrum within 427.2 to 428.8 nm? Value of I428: 11.9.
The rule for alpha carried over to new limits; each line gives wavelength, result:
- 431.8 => 9.396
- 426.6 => 8.341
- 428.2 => 13.41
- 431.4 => 11.73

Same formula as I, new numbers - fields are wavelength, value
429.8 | 12.85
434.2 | 12.4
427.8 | 12.46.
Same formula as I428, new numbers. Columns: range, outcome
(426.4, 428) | 10.7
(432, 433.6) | 12.1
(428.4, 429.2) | 10.7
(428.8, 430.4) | 13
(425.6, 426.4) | 9.45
